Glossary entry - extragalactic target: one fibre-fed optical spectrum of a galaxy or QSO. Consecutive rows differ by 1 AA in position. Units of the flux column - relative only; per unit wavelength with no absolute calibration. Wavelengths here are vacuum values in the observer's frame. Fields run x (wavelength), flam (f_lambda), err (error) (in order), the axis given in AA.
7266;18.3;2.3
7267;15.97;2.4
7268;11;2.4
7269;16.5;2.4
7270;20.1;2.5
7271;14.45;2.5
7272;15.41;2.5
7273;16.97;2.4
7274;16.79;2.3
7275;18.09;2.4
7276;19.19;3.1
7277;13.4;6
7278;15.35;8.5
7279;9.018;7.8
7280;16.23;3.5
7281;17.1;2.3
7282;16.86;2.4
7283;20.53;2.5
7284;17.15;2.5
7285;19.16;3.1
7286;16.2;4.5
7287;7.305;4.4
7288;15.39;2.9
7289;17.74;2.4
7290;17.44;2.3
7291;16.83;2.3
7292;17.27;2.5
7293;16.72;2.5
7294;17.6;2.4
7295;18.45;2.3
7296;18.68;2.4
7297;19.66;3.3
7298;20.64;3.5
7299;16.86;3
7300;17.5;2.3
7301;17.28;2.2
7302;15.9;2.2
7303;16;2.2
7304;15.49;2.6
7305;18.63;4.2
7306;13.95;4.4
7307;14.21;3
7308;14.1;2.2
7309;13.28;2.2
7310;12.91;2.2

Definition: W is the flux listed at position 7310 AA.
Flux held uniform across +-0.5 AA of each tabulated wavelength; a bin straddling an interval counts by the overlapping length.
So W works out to 12.91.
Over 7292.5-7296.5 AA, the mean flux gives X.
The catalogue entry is 17.9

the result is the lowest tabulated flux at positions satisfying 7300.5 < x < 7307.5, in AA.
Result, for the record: 13.95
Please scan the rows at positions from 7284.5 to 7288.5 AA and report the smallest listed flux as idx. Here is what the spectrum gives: 7.305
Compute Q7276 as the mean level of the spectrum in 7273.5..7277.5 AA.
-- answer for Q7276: 16.9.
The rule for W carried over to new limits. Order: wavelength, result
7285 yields 19.16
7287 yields 7.305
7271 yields 14.45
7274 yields 16.79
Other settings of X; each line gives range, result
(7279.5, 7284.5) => 17.6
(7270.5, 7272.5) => 14.9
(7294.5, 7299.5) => 18.9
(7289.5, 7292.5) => 17.2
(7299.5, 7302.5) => 16.9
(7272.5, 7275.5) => 17.3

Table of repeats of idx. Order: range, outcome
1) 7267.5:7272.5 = 11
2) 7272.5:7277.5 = 13.4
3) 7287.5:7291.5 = 15.39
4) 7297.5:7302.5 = 15.9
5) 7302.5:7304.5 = 15.49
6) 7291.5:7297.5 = 16.72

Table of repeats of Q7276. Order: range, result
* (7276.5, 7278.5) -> 14.4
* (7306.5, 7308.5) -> 14.2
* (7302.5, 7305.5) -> 16.7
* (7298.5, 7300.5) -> 17.2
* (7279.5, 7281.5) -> 16.7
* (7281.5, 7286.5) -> 18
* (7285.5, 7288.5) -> 13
